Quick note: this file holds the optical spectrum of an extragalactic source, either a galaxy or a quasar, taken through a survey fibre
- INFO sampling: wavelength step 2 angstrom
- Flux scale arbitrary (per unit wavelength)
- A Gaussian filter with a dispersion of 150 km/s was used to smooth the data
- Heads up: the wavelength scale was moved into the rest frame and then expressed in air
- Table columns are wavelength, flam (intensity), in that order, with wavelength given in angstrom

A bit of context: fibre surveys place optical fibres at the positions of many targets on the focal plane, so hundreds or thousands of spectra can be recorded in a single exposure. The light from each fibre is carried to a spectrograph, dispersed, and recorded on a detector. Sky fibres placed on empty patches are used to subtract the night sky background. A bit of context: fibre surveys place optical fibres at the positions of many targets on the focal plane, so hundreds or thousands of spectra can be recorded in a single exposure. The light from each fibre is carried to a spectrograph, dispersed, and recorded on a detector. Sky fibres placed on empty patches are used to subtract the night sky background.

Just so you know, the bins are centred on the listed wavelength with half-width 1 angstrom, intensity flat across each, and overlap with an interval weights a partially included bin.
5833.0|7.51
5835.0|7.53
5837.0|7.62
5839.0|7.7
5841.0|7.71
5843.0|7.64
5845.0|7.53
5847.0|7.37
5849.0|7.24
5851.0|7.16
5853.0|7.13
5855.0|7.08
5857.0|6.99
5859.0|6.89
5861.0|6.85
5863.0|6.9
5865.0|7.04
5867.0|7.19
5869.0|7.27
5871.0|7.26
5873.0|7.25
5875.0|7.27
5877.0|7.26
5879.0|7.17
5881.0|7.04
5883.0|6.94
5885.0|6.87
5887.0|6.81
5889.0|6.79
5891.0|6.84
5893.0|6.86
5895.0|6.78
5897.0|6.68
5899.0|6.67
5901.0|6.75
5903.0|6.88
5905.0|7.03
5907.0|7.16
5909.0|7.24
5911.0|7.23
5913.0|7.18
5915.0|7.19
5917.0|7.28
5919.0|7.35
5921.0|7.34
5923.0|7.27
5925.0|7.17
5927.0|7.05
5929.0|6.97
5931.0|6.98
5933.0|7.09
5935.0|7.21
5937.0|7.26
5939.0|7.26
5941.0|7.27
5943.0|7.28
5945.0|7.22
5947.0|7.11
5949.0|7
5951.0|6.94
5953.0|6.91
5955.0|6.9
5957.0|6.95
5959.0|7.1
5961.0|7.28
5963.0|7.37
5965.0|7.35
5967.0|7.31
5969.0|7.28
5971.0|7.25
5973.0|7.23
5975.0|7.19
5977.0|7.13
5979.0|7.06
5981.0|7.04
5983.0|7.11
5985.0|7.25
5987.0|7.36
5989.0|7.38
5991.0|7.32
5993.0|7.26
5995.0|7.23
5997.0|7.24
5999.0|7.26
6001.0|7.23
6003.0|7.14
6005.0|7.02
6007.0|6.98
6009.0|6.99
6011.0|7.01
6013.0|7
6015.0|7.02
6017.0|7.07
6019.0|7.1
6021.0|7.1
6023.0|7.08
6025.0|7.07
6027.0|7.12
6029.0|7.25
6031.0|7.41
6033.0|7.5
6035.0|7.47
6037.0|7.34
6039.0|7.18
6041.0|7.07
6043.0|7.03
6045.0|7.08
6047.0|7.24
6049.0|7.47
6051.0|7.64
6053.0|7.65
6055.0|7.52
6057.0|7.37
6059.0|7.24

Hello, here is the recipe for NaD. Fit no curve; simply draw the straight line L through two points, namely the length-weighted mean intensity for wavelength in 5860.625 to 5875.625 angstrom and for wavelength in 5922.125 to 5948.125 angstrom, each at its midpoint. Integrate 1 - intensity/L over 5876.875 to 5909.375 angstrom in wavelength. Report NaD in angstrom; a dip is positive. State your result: 1.1 angstrom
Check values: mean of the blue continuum 7.14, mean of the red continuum 7.16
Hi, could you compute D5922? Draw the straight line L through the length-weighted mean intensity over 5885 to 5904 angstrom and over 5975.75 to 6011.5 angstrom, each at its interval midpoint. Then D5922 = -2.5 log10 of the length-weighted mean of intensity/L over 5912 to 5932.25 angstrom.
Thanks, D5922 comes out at -0.04 mag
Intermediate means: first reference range 6.79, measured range 7.18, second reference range 7.17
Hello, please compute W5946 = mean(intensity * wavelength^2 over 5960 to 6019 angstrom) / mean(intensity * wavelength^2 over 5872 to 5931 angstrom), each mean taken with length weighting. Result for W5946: 1.1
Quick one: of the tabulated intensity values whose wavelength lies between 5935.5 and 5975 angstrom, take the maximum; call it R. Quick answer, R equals 7.37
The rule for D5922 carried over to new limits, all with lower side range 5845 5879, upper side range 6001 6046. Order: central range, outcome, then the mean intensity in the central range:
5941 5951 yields 0.00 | 7.14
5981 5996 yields -0.02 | 7.26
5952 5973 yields 0.00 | 7.17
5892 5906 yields 0.05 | 6.81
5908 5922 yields -0.02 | 7.26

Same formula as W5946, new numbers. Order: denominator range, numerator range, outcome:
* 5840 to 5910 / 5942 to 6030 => 1.05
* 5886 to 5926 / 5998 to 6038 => 1.06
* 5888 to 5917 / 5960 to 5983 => 1.06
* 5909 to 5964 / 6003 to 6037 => 1.03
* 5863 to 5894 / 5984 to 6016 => 1.06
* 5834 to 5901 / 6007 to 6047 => 1.06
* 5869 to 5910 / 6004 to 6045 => 1.07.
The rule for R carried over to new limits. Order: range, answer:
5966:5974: 7.31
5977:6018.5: 7.38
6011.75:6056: 7.65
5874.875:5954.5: 7.35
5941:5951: 7.28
